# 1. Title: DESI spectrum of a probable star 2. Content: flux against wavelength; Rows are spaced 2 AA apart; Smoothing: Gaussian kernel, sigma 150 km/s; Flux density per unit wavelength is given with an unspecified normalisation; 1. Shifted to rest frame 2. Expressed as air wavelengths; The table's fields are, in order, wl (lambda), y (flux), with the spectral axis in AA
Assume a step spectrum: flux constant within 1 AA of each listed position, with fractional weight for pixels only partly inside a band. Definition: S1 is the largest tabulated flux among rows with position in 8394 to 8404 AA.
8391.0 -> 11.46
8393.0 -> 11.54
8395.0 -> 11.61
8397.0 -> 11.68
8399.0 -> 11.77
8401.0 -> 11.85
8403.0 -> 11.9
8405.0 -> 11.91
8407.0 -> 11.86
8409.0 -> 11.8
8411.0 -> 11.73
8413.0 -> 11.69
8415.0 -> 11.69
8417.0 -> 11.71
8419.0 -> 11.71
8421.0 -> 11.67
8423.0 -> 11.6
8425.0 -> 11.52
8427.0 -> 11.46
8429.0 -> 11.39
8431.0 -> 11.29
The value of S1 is 11.9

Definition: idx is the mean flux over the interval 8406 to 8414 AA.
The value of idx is 11.8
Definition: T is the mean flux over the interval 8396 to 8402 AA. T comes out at 11.8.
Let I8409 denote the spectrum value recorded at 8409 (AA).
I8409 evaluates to 11.8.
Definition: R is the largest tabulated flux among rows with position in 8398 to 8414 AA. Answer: 11.91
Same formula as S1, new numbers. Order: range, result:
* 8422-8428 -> 11.6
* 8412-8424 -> 11.71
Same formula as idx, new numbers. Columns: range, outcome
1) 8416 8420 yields 11.7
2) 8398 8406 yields 11.9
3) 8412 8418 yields 11.7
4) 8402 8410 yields 11.9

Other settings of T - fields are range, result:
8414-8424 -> 11.7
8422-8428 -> 11.5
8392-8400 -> 11.6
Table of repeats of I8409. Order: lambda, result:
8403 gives 11.9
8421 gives 11.67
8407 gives 11.86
